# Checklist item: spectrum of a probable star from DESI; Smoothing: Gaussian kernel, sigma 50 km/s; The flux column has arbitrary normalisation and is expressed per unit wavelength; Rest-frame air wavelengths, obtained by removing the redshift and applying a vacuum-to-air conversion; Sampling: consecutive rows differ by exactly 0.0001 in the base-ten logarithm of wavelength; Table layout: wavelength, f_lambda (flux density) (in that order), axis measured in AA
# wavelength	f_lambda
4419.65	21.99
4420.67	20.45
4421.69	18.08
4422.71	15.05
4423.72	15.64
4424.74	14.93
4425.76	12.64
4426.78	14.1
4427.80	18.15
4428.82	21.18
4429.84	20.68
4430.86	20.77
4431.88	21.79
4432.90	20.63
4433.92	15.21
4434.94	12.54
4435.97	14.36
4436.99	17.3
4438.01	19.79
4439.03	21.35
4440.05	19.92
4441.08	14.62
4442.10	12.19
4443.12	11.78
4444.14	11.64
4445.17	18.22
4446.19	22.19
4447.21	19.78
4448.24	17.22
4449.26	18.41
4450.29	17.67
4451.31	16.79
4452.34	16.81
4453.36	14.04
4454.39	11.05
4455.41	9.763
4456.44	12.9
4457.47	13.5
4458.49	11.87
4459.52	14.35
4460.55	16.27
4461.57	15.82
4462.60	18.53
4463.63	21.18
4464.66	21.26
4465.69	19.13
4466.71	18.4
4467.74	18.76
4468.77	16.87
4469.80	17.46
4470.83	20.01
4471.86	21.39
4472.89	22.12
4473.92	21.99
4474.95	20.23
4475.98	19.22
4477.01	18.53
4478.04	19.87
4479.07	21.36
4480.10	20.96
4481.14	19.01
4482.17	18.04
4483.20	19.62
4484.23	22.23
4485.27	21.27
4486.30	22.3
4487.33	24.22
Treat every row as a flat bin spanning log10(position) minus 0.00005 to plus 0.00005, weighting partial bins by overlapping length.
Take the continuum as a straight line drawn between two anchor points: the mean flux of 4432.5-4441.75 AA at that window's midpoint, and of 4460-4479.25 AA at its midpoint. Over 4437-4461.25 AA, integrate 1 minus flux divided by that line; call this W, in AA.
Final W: 2.90 AA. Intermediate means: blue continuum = 17.2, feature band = 15.8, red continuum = 19.4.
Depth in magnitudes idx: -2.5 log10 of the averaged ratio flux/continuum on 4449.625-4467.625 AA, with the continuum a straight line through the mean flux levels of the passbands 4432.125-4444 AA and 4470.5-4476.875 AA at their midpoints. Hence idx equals 0.19 mag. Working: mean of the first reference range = 16.3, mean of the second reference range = 20.7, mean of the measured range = 15.9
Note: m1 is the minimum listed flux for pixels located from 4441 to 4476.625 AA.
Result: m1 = 9.763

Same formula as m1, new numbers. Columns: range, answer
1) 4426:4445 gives 11.64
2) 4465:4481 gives 16.87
